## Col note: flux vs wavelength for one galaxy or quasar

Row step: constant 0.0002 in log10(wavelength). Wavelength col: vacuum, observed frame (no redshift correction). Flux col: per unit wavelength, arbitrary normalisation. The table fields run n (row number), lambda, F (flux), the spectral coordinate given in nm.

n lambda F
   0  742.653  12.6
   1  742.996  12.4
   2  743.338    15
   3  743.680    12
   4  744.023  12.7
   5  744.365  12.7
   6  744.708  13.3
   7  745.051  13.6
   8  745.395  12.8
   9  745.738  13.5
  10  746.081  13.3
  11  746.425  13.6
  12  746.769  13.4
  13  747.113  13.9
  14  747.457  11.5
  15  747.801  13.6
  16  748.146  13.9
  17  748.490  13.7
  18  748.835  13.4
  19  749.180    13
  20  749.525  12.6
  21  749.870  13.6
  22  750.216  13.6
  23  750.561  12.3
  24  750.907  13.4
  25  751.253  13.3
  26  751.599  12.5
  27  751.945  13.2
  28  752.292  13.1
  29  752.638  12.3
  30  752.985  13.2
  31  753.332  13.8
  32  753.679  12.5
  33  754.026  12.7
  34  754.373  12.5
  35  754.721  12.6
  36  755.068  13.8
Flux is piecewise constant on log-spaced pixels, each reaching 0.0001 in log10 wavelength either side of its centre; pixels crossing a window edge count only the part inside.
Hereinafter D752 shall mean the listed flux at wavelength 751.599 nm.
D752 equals 12.5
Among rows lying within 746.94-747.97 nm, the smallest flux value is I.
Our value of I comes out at 11.5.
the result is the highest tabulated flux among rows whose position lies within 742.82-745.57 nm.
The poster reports 15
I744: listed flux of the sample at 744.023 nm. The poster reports 12.7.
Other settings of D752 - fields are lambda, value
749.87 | 13.6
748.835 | 13.4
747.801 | 13.6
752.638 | 12.3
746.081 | 13.3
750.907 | 13.4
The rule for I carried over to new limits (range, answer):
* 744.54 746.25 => 12.8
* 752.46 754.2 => 12.3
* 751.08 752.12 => 12.5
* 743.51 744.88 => 12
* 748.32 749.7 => 12.6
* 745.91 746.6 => 13.3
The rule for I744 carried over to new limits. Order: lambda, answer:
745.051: 13.6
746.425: 13.6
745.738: 13.5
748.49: 13.7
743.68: 12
